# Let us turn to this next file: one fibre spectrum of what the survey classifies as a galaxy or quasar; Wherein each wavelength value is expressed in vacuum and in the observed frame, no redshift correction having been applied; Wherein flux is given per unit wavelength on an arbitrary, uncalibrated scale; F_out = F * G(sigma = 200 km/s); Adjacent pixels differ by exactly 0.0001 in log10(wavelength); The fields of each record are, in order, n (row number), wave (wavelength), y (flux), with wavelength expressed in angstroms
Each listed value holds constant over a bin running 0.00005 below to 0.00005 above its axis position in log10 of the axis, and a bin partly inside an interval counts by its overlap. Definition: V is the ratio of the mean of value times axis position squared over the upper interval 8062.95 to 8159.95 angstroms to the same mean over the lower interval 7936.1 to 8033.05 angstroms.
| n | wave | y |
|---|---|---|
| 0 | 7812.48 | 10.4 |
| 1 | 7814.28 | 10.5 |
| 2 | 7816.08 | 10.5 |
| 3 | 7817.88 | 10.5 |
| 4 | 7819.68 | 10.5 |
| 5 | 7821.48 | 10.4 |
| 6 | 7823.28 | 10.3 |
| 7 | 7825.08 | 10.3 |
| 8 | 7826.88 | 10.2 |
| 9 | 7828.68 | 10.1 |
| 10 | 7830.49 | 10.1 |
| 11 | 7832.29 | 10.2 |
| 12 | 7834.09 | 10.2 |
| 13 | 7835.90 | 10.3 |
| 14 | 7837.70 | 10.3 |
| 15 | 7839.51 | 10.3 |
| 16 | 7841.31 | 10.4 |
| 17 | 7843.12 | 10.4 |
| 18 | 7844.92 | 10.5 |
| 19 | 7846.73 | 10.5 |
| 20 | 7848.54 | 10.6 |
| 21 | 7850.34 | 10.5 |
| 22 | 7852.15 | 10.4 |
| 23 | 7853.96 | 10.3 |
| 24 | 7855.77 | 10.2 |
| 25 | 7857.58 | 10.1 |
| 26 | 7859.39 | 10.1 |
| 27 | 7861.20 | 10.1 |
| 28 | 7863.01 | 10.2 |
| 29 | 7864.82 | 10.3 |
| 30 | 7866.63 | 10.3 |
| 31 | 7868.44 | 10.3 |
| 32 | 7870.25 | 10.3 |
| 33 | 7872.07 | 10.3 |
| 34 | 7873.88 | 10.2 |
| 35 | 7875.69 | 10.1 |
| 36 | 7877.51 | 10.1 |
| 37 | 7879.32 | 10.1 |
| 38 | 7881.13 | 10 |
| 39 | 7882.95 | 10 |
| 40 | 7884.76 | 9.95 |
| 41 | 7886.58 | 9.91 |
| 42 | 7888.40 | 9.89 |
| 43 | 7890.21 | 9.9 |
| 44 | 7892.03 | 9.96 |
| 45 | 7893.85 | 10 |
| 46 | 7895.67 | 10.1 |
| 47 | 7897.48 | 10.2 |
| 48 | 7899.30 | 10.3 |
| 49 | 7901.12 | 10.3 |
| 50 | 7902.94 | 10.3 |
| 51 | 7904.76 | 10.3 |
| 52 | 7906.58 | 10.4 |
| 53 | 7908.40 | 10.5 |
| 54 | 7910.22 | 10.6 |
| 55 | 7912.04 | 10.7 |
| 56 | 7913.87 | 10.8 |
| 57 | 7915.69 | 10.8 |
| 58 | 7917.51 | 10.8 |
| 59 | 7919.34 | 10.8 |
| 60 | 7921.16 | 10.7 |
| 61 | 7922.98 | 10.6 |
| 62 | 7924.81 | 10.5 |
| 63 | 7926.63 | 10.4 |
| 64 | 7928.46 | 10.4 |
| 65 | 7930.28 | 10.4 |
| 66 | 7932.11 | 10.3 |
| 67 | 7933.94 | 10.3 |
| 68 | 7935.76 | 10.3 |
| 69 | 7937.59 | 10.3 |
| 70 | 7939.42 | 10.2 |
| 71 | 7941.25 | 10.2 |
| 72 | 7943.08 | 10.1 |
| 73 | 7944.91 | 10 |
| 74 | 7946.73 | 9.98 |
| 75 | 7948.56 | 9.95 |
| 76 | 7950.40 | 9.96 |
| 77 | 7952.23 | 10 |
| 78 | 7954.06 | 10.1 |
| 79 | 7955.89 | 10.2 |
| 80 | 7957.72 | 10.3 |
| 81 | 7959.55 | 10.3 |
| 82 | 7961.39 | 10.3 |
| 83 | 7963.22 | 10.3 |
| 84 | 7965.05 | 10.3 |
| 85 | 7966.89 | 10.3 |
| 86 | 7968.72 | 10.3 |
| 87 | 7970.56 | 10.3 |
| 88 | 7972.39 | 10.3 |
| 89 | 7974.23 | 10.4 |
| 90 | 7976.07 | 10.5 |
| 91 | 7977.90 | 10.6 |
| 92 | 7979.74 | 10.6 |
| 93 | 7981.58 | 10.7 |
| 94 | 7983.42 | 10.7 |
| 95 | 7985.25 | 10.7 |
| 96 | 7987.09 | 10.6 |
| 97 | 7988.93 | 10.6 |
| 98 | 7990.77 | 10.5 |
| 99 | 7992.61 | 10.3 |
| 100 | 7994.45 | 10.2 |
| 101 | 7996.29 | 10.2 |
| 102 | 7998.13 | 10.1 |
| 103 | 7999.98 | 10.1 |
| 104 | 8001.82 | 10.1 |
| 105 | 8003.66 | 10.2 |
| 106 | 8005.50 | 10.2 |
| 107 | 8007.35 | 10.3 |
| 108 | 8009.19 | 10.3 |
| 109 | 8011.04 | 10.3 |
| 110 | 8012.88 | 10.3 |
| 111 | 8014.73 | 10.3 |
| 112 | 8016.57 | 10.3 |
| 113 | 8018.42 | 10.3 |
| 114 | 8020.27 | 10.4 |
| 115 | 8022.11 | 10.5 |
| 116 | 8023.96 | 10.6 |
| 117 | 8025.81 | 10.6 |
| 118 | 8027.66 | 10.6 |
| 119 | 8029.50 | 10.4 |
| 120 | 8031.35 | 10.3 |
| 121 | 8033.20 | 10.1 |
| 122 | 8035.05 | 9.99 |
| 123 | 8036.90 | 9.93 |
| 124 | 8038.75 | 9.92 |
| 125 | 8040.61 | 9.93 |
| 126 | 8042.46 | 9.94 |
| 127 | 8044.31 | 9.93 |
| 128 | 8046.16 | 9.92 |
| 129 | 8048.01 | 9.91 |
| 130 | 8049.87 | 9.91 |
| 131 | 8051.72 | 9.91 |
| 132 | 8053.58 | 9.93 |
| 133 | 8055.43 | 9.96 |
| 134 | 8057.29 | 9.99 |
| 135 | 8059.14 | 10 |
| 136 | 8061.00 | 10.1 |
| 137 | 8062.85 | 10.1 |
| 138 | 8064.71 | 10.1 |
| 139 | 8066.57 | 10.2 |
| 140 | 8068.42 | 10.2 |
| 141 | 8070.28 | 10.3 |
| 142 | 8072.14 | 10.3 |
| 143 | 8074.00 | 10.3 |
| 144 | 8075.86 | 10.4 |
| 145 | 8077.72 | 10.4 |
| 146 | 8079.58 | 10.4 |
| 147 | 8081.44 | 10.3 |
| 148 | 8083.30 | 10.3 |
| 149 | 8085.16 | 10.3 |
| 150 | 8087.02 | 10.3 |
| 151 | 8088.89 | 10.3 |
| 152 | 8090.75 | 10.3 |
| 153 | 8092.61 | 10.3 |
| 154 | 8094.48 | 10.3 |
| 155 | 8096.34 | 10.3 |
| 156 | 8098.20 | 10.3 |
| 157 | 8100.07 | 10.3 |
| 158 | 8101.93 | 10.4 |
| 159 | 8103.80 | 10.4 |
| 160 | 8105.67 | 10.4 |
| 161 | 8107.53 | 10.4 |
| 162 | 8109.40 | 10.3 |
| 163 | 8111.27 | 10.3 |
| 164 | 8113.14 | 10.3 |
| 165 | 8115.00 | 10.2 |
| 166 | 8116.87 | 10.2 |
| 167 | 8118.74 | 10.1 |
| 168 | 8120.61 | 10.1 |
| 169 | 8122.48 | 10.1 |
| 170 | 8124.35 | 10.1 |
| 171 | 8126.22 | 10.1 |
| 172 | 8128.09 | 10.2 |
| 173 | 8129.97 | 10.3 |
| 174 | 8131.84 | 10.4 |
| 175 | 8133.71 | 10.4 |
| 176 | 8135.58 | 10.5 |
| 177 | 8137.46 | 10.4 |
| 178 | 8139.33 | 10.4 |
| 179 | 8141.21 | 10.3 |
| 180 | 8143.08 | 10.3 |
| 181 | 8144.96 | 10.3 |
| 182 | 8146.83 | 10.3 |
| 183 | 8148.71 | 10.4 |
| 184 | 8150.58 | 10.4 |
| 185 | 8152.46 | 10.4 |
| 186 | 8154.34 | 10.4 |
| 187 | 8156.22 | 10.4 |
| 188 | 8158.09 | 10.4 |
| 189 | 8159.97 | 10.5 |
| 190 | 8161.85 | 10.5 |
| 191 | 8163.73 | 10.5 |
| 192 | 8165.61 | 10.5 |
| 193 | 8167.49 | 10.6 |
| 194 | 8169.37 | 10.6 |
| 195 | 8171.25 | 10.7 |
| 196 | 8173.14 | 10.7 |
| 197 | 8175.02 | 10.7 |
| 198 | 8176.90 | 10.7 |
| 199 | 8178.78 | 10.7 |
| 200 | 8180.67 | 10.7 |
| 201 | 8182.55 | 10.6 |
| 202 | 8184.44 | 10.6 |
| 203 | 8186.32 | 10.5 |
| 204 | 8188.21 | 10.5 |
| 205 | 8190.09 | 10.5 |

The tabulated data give 1.03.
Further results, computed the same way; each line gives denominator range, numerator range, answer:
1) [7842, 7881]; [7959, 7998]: 1.04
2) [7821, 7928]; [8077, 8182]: 1.07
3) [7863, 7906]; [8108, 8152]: 1.08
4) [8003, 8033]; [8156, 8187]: 1.06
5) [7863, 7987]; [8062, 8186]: 1.06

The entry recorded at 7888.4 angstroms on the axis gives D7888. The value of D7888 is 9.89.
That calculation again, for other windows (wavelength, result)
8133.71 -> 10.4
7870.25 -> 10.3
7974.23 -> 10.4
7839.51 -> 10.3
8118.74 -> 10.1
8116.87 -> 10.2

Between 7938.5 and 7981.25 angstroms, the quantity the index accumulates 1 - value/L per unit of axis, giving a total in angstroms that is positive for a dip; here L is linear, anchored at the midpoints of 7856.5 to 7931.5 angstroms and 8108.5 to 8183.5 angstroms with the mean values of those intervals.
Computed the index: 0.3 angstroms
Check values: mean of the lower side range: 10.3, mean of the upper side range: 10.4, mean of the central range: 10.2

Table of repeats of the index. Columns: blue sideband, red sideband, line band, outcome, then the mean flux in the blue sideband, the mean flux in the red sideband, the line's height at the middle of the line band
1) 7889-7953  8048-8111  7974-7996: -0.5 angstroms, 10.3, 10.2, 10.3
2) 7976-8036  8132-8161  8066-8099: 0.2 angstroms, 10.4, 10.4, 10.4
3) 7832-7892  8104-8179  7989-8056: 0.8 angstroms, 10.2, 10.4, 10.3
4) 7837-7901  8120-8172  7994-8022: 0.1 angstroms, 10.2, 10.4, 10.3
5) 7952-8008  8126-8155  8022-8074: 1.1 angstroms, 10.3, 10.3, 10.3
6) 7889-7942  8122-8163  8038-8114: 1.2 angstroms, 10.4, 10.3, 10.4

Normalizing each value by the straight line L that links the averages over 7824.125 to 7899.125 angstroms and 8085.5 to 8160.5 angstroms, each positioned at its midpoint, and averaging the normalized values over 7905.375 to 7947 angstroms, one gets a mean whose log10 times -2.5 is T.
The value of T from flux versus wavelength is -0.02 mag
